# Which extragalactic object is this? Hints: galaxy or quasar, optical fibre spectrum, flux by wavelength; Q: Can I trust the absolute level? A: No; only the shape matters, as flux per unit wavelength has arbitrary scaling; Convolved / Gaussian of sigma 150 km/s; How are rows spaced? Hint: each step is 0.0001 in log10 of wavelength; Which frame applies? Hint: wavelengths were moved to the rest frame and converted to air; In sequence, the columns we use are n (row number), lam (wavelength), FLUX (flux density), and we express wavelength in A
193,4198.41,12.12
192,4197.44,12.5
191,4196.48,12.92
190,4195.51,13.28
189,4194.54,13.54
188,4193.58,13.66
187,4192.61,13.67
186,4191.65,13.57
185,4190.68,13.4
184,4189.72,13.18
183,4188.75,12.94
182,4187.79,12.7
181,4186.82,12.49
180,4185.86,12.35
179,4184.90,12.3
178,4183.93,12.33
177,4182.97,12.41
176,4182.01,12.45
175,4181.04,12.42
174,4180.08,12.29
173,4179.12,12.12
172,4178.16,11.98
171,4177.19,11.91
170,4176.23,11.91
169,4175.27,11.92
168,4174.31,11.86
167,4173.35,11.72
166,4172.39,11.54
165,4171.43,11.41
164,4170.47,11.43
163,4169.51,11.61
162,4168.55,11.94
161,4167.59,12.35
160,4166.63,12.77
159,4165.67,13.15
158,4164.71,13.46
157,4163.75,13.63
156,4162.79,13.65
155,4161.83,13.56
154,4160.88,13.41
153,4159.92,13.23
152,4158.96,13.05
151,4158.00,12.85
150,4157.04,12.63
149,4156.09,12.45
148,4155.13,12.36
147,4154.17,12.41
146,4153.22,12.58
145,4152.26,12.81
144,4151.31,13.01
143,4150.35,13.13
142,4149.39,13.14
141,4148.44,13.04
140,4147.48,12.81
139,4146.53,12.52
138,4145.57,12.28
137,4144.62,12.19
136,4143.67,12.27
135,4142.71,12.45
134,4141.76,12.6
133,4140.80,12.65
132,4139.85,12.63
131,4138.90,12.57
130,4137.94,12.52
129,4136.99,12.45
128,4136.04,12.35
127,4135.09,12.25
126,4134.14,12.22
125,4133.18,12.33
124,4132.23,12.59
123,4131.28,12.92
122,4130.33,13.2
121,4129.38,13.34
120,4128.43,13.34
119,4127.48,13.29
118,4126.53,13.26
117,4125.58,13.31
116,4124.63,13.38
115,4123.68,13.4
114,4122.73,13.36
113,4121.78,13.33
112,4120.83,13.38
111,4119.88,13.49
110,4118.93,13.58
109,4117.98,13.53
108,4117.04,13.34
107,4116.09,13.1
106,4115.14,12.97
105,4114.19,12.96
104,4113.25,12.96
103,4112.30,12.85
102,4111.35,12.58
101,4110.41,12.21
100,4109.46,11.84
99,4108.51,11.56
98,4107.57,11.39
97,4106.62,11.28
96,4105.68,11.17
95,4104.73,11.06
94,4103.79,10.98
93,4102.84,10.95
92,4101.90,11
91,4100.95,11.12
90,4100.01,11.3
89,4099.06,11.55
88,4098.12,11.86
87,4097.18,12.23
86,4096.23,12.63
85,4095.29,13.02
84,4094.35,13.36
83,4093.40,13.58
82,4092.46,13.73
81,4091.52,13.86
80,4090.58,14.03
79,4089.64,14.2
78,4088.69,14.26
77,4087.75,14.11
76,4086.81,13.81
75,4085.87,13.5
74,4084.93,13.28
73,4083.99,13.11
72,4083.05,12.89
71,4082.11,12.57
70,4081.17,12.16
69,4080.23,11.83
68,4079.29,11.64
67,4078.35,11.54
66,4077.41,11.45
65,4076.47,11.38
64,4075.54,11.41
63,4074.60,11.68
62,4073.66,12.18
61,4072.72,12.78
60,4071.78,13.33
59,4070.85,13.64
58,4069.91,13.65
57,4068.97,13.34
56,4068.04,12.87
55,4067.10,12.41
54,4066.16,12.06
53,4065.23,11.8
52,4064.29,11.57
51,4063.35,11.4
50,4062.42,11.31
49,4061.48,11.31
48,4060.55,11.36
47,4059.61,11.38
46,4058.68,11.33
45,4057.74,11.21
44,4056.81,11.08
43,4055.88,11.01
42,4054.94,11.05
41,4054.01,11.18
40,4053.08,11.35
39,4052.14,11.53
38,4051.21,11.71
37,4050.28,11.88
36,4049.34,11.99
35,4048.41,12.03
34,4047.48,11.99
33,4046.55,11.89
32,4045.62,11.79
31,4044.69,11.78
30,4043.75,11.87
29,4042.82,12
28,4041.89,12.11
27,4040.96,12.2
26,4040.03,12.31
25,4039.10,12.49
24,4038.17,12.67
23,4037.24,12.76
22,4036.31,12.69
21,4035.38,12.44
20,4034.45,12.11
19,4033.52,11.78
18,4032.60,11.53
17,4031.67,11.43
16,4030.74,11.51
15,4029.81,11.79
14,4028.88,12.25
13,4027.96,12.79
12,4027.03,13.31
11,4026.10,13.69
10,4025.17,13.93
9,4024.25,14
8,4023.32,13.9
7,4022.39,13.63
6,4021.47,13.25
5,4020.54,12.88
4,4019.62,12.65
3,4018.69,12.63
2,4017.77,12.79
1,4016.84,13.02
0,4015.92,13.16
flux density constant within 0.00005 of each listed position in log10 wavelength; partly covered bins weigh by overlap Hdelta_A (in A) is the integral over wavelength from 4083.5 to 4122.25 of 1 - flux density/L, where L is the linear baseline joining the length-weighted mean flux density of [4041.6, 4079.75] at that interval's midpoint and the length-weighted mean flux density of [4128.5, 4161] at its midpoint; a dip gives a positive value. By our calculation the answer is -1.3 A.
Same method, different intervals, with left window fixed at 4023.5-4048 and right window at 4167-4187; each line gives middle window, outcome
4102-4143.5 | -1.5 A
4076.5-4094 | -1.1 A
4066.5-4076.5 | -0.3 A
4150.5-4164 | -1.0 A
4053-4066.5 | 1.1 A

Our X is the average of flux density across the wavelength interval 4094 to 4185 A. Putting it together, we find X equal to 12.5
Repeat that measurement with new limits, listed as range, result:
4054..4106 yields 12.3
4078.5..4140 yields 12.7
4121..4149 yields 12.8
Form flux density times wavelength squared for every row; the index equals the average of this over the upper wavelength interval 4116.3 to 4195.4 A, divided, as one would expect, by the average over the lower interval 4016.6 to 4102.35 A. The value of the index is 1.08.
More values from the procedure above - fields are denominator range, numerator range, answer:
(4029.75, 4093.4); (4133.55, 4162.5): 1.08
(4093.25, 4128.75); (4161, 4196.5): 1.04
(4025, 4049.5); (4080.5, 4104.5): 1.07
